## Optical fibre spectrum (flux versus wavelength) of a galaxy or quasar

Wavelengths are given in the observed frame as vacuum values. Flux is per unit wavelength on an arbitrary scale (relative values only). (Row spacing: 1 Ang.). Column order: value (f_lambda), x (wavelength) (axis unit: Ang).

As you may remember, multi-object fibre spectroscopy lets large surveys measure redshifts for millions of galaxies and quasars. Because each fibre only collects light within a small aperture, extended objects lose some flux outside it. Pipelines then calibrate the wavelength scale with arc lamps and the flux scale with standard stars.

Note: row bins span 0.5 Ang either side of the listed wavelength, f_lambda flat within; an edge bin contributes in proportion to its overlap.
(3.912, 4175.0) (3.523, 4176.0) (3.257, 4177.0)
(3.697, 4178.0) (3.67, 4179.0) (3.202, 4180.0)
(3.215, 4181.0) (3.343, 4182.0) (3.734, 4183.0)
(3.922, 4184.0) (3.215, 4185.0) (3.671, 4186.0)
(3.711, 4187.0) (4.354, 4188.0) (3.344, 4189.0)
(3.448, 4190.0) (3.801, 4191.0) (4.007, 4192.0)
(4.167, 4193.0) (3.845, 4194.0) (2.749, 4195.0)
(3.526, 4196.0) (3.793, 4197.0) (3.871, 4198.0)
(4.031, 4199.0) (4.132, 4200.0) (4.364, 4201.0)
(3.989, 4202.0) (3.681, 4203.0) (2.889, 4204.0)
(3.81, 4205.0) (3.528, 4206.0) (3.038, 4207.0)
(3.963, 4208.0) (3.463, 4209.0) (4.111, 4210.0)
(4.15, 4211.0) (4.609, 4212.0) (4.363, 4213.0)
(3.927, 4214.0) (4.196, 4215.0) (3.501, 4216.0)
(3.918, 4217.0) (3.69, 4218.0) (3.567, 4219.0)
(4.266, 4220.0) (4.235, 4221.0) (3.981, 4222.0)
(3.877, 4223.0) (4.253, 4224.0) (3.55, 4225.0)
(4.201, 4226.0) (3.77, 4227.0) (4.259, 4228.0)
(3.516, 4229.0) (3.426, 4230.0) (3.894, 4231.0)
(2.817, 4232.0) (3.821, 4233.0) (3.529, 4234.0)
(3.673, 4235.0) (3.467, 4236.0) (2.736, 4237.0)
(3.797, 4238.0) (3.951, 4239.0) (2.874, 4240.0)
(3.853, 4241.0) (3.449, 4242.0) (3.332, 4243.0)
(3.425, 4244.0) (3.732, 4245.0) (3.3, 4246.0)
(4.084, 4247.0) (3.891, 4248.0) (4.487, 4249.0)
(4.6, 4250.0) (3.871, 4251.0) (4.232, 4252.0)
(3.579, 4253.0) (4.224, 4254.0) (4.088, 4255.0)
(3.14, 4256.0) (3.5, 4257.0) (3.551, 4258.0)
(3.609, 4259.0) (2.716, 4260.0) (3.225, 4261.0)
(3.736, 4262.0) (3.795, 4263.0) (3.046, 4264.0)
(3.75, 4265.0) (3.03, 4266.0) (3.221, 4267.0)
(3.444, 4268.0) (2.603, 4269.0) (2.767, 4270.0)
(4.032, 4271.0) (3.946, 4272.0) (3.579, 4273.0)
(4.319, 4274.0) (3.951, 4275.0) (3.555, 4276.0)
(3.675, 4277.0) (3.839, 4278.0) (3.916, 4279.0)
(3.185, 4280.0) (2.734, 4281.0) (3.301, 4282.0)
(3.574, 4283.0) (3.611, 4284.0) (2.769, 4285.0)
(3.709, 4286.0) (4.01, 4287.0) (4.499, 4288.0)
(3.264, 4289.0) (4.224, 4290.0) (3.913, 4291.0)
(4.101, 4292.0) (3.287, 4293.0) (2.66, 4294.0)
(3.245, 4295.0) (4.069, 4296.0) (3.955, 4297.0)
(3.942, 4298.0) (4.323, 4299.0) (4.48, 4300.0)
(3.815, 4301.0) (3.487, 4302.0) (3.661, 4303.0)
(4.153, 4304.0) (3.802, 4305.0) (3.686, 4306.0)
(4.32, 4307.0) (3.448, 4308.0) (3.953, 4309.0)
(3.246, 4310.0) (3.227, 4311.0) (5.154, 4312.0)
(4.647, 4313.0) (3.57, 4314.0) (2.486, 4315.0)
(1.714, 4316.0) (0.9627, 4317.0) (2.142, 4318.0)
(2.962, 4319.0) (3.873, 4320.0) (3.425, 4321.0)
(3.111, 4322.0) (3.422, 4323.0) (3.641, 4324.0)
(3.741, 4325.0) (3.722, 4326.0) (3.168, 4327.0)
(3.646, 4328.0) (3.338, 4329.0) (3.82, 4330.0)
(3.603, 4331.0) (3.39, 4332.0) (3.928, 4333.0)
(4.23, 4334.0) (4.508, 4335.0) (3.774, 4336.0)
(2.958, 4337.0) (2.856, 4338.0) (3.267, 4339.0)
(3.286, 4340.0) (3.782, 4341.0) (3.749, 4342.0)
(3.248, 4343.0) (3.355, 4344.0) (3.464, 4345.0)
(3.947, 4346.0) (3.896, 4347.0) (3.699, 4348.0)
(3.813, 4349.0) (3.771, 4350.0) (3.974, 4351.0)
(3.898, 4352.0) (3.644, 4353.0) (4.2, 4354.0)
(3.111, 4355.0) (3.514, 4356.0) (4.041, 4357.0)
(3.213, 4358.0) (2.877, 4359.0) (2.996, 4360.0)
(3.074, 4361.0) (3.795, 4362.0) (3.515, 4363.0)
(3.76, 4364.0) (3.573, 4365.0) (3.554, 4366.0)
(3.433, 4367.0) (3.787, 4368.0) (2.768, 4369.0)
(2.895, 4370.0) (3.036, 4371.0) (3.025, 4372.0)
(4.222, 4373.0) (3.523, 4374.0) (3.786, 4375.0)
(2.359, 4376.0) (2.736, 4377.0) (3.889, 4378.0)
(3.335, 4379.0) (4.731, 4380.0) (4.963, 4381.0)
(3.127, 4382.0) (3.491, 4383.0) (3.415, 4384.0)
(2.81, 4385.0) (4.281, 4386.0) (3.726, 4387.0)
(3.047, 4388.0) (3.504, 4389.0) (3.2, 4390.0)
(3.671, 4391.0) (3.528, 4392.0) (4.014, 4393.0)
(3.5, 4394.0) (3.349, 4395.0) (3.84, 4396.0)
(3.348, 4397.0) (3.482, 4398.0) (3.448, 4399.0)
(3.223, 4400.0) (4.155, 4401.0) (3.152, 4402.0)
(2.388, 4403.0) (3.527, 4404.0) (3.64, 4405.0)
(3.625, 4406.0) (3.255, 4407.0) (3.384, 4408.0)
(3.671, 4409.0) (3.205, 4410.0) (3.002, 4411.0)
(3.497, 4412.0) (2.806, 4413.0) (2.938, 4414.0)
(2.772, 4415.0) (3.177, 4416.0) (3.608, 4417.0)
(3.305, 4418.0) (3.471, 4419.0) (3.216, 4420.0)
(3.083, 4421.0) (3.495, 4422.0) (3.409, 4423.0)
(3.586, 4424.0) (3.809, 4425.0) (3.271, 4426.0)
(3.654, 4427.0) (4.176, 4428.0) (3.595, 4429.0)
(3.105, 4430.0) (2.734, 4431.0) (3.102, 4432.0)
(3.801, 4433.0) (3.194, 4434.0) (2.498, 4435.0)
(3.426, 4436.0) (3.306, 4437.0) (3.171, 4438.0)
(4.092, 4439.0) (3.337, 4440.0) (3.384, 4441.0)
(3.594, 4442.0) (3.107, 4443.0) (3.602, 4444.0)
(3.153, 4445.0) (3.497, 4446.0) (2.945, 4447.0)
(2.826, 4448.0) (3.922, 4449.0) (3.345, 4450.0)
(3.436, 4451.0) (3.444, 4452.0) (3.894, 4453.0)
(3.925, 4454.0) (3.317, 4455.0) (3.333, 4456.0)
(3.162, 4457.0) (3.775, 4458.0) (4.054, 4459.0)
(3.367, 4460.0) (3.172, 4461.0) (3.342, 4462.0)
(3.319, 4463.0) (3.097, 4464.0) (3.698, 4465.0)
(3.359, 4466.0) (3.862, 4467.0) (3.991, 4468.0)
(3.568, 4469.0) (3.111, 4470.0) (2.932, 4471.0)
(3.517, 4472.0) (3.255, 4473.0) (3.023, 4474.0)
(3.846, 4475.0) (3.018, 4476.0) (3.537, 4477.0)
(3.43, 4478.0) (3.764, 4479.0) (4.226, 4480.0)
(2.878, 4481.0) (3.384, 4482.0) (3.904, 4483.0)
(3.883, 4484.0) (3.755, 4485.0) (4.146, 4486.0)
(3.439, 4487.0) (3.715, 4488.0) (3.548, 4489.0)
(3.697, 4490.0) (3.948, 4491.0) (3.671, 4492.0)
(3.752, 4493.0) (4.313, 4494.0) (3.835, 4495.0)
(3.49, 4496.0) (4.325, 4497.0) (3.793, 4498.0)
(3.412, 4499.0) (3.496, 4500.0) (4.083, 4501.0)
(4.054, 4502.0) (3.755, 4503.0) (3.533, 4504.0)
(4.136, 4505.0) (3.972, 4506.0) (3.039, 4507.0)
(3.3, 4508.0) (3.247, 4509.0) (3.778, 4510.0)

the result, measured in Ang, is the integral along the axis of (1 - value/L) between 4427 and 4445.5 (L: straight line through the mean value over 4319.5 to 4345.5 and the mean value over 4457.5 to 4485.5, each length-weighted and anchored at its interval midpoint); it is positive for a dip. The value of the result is 0.80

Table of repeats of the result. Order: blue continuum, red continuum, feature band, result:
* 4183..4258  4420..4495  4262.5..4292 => 1.0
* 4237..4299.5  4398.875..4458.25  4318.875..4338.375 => -0.3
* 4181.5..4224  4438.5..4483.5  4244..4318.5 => 2.1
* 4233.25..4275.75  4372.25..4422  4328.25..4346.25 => -0.4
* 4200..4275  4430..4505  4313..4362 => 2.6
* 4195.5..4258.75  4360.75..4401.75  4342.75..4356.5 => -0.5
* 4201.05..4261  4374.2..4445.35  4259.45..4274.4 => 1.1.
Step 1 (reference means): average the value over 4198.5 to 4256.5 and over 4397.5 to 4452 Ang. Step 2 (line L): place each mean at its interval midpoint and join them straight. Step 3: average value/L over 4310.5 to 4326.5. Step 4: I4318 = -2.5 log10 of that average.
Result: 0.111 mag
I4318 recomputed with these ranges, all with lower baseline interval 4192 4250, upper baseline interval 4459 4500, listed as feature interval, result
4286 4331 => 0.039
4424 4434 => 0.049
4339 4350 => 0.020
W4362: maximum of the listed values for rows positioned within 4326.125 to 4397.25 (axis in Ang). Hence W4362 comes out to 4.963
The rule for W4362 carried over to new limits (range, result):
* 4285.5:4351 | 5.154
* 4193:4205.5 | 4.364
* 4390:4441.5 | 4.176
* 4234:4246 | 3.951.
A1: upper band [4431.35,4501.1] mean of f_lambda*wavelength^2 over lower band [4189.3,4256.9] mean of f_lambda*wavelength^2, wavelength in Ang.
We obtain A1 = 1.0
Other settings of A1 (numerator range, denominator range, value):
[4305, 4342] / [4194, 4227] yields 0.95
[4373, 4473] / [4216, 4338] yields 1.01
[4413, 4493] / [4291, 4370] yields 1.03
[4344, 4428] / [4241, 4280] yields 1.01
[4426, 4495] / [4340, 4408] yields 1.03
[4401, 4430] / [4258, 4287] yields 1.04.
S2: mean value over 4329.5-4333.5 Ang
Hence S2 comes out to 3.69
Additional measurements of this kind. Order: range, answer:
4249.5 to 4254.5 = 4.1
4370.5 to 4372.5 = 3.03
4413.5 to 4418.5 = 3.16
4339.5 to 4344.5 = 3.48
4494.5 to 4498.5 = 3.86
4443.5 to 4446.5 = 3.42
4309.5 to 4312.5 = 3.88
